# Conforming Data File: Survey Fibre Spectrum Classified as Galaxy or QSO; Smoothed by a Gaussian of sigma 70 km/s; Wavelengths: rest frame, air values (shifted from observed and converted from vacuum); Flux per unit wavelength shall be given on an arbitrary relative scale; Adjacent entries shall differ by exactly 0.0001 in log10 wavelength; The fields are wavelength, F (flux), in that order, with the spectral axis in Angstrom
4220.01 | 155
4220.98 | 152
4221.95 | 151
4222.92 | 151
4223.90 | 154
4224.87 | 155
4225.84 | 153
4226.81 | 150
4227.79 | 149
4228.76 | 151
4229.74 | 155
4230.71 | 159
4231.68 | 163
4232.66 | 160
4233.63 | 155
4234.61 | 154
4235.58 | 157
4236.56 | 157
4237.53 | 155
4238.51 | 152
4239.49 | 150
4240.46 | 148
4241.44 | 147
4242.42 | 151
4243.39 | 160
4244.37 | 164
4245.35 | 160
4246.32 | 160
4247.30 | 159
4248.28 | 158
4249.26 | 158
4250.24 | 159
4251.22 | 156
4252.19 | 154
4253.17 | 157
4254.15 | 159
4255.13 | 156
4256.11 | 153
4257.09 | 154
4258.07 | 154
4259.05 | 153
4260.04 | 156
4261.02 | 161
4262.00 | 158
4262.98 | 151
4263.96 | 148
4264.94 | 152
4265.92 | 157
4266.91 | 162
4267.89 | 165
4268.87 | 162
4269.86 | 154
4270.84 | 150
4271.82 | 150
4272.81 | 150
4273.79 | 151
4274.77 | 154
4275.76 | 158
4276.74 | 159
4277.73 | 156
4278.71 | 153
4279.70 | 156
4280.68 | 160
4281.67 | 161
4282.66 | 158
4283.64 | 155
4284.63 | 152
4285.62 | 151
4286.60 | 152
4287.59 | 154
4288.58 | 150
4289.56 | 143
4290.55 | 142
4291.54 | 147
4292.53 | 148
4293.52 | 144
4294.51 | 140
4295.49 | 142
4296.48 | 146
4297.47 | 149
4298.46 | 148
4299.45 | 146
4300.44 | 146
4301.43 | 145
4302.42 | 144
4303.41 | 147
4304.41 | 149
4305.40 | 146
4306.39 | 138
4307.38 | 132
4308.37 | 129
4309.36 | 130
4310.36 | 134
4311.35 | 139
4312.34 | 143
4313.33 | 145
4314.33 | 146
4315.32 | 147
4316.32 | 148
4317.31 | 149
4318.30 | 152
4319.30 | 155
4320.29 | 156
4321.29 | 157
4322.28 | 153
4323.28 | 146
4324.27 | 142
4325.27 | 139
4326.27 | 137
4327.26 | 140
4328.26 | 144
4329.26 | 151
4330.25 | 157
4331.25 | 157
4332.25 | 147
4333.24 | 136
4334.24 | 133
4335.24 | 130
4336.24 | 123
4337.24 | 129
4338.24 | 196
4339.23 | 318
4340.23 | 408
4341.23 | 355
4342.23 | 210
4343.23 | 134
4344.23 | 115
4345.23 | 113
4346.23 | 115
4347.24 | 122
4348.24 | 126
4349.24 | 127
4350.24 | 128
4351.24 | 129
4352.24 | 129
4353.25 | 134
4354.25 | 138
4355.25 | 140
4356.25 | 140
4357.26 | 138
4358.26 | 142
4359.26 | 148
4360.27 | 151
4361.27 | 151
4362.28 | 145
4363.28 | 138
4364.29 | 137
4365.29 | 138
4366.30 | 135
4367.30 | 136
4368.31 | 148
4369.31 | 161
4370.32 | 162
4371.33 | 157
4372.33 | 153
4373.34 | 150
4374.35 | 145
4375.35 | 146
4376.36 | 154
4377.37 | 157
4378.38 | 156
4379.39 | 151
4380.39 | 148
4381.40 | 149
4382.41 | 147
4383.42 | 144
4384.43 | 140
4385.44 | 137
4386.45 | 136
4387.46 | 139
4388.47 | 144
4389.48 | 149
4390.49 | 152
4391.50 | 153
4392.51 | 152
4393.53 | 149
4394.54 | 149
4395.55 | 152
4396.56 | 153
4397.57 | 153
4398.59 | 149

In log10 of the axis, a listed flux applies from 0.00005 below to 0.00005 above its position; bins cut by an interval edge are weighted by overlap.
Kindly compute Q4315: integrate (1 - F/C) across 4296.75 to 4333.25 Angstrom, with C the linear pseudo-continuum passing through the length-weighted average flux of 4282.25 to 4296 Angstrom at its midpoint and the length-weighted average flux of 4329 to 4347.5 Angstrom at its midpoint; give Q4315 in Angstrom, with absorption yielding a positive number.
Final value 4.1 Angstrom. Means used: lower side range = 148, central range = 145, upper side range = 177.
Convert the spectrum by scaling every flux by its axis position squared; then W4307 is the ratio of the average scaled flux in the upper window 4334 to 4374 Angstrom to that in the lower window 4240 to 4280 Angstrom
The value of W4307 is 1.05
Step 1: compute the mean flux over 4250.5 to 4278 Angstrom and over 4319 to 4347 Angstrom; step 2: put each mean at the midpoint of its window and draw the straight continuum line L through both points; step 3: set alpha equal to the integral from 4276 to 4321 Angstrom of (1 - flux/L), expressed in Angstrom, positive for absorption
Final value 3.9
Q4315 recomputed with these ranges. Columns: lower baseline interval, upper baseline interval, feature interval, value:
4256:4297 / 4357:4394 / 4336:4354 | -2.9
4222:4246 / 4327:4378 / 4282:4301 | 0.8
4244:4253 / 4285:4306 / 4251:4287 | -0.5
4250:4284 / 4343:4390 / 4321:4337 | 0.4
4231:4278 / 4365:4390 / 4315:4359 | -1.9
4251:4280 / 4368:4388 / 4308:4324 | 0.7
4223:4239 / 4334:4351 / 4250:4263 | 0.3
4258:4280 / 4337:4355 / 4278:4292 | 0.6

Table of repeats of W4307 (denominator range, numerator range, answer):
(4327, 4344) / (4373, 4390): 0.80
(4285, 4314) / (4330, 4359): 1.14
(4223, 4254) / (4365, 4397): 1.02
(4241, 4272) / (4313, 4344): 1.12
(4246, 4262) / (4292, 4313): 0.93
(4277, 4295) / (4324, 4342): 1.22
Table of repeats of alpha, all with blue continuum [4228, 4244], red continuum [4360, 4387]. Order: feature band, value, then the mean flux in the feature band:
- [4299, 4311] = 0.8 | 140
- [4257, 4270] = -0.3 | 156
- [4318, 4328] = 0.2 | 147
